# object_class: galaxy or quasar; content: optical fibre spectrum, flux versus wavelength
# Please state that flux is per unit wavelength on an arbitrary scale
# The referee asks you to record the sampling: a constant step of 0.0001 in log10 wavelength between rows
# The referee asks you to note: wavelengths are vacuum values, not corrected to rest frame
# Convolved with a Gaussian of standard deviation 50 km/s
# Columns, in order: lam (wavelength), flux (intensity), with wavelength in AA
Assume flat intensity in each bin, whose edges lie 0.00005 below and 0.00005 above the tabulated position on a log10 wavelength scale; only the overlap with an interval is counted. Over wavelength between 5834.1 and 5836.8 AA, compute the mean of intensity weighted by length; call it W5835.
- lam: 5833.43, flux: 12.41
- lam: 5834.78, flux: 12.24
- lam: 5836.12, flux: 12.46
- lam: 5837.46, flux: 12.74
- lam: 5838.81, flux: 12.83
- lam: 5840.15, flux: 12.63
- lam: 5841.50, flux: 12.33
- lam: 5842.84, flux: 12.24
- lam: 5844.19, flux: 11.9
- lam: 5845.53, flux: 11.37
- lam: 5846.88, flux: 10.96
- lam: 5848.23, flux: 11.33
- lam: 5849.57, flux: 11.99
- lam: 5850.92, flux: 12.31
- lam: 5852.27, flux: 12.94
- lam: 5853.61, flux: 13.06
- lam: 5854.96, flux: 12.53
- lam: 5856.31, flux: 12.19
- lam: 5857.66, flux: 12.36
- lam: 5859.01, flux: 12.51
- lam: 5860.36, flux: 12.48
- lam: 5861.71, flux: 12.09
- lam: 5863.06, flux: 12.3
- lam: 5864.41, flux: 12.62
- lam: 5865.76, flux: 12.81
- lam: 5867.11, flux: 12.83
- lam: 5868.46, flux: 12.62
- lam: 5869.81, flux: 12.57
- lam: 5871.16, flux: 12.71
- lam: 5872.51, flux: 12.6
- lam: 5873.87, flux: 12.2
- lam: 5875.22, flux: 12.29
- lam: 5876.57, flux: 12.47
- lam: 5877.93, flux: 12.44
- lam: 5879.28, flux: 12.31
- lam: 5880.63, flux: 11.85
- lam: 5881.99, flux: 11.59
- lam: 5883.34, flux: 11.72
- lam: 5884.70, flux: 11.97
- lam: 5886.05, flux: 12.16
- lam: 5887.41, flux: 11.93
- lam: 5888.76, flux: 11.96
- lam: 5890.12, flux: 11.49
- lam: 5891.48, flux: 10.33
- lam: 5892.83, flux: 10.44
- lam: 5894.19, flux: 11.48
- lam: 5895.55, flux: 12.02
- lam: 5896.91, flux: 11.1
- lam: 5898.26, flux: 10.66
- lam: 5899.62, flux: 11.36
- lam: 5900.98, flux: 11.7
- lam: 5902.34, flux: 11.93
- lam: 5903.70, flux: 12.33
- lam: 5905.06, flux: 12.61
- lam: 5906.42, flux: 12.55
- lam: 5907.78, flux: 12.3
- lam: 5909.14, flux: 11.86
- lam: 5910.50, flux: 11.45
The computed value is 12.4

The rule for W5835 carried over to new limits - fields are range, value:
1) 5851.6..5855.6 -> 12.9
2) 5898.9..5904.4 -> 11.8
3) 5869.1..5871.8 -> 12.7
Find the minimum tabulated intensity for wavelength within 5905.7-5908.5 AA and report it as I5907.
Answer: 12.3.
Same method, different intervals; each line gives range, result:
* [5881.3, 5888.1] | 11.59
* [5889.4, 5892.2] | 10.33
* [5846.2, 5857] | 10.96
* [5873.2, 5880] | 12.2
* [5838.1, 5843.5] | 12.24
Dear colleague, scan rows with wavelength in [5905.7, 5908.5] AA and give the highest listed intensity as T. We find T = 12.55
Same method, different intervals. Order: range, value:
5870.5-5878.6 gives 12.71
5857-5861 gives 12.51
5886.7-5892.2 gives 11.96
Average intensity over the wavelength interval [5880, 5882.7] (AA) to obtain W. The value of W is 11.7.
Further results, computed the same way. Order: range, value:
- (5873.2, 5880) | 12.4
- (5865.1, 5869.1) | 12.8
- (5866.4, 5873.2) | 12.7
